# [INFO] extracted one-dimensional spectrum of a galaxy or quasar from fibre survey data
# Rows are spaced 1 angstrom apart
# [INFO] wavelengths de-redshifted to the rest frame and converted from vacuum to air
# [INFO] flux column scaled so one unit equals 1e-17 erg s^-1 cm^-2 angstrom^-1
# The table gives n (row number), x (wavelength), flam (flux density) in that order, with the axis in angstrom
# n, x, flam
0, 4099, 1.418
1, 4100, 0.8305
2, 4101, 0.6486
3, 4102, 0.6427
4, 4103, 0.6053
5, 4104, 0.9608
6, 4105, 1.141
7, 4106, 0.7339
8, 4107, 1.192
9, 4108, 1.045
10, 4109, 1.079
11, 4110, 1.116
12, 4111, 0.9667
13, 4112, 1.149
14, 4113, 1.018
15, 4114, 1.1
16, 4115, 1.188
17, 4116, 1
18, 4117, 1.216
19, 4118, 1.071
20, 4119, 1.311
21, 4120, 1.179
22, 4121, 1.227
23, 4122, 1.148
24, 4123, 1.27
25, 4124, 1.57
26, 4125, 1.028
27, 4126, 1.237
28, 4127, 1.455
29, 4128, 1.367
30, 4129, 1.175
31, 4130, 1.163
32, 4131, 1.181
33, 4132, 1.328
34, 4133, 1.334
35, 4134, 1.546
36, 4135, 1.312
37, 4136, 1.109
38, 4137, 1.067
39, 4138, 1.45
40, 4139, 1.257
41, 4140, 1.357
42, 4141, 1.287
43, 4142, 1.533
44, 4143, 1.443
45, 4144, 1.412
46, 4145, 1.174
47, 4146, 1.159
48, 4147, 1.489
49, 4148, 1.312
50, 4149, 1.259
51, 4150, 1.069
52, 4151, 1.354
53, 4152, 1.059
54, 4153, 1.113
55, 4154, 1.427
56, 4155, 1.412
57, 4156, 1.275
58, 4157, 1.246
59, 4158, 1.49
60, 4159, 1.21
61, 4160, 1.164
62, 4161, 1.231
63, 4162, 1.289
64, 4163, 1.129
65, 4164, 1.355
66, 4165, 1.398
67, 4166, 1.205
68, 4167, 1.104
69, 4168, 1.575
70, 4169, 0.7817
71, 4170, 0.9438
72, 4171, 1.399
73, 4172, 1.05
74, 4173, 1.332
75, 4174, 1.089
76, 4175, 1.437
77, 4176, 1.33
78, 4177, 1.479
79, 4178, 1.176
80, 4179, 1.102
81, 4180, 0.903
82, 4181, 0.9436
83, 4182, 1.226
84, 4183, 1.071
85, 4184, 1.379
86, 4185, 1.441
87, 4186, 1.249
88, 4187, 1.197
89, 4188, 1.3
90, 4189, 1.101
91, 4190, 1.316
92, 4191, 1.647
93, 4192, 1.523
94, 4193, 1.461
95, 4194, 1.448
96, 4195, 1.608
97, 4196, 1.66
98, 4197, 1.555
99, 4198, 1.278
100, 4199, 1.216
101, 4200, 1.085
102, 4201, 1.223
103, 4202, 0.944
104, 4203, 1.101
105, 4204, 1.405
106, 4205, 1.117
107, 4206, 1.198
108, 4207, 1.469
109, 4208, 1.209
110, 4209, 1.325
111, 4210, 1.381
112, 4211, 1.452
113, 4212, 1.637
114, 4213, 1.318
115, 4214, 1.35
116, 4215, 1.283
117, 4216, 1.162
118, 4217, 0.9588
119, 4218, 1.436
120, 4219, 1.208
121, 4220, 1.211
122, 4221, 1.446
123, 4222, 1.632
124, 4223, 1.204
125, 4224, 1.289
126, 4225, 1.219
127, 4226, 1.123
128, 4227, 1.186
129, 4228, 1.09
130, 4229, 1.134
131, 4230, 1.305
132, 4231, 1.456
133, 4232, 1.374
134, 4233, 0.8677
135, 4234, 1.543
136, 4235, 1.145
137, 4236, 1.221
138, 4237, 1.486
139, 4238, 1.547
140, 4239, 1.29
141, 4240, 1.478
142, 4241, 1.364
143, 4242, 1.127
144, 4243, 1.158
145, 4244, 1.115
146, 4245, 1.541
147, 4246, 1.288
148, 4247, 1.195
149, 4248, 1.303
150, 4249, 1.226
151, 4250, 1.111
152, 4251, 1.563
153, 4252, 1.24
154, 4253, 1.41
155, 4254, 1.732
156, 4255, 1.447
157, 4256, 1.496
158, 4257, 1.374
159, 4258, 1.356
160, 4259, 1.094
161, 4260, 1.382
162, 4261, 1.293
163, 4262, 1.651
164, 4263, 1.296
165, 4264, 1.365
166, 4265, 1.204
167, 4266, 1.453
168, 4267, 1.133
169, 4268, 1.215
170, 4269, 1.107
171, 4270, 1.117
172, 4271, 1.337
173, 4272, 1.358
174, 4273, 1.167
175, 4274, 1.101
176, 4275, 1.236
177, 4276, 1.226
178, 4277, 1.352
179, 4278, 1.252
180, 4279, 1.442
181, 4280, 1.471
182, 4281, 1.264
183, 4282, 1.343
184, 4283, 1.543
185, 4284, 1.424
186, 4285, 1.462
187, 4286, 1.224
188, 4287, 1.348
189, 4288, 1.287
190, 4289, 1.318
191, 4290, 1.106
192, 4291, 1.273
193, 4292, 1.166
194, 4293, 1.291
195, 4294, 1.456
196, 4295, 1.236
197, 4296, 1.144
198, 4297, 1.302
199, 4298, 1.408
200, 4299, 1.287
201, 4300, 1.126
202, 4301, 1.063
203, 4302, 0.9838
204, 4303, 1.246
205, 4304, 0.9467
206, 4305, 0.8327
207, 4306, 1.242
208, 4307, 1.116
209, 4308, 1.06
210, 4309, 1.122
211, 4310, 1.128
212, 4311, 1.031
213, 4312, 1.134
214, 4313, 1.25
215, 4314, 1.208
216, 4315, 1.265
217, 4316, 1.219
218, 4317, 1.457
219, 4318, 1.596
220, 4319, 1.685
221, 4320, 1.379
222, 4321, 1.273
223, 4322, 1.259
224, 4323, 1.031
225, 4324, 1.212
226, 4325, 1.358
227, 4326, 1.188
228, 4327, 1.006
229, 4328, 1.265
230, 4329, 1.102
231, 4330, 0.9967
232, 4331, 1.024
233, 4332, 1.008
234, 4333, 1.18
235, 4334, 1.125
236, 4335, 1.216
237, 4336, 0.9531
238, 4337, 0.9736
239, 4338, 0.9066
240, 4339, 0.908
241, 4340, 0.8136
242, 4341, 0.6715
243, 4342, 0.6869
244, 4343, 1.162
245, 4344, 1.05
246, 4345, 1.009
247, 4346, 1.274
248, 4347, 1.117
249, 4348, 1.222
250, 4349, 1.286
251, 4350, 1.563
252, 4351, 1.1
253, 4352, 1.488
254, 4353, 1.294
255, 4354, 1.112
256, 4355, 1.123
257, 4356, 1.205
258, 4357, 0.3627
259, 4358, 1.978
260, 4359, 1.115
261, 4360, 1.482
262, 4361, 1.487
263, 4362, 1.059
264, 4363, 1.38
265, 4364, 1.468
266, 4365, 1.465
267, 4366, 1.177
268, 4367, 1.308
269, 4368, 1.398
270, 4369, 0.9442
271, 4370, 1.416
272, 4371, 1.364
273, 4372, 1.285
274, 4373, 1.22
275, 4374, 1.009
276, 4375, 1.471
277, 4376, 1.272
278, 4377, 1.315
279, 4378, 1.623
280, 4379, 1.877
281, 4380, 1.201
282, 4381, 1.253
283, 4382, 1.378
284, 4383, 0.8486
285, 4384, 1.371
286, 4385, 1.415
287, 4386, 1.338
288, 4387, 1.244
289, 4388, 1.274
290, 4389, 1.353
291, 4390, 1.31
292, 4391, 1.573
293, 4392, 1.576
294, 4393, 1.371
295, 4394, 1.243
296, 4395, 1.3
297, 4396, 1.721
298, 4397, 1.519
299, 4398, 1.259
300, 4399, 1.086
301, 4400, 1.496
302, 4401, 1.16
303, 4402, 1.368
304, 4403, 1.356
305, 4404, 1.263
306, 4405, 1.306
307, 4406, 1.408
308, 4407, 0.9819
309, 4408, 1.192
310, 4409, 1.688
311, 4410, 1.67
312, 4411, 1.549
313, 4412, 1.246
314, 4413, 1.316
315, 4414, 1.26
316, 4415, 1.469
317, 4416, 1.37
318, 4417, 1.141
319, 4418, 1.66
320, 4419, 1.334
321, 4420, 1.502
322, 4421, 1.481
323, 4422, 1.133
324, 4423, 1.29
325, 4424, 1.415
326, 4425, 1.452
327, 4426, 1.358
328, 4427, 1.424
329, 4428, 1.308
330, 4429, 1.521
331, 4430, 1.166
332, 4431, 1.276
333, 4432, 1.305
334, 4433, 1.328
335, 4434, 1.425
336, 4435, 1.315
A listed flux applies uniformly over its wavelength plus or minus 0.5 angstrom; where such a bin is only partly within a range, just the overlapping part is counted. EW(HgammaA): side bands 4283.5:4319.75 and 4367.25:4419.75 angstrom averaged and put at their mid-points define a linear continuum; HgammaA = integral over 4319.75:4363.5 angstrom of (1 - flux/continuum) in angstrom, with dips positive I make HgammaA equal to 4.8 angstrom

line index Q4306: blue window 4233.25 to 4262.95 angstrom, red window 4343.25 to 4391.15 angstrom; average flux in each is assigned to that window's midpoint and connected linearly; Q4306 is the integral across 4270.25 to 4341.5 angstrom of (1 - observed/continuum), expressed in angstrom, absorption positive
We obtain 6.2 angstrom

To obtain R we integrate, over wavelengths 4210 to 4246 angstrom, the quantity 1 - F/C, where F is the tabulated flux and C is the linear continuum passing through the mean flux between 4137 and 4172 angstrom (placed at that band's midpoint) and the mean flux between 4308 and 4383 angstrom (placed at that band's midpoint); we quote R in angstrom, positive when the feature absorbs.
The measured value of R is -1.4 angstrom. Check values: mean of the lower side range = 1.27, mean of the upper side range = 1.21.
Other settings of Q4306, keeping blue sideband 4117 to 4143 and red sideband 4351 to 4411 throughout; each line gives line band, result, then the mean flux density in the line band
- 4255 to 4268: -0.4 angstrom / 1.34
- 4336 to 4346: 3.0 angstrom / 0.929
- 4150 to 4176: 0.9 angstrom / 1.24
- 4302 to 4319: 1.6 angstrom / 1.19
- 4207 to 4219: -0.2 angstrom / 1.32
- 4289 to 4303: 0.9 angstrom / 1.22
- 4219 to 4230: 0.4 angstrom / 1.25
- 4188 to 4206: -0.5 angstrom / 1.33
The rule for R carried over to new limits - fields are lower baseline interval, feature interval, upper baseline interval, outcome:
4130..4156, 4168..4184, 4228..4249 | 1.5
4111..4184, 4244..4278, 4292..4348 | -3.8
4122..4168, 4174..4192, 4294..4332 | 0.1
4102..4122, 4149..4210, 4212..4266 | -3.6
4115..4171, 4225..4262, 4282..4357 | -3.0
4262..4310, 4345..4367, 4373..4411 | 0.8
